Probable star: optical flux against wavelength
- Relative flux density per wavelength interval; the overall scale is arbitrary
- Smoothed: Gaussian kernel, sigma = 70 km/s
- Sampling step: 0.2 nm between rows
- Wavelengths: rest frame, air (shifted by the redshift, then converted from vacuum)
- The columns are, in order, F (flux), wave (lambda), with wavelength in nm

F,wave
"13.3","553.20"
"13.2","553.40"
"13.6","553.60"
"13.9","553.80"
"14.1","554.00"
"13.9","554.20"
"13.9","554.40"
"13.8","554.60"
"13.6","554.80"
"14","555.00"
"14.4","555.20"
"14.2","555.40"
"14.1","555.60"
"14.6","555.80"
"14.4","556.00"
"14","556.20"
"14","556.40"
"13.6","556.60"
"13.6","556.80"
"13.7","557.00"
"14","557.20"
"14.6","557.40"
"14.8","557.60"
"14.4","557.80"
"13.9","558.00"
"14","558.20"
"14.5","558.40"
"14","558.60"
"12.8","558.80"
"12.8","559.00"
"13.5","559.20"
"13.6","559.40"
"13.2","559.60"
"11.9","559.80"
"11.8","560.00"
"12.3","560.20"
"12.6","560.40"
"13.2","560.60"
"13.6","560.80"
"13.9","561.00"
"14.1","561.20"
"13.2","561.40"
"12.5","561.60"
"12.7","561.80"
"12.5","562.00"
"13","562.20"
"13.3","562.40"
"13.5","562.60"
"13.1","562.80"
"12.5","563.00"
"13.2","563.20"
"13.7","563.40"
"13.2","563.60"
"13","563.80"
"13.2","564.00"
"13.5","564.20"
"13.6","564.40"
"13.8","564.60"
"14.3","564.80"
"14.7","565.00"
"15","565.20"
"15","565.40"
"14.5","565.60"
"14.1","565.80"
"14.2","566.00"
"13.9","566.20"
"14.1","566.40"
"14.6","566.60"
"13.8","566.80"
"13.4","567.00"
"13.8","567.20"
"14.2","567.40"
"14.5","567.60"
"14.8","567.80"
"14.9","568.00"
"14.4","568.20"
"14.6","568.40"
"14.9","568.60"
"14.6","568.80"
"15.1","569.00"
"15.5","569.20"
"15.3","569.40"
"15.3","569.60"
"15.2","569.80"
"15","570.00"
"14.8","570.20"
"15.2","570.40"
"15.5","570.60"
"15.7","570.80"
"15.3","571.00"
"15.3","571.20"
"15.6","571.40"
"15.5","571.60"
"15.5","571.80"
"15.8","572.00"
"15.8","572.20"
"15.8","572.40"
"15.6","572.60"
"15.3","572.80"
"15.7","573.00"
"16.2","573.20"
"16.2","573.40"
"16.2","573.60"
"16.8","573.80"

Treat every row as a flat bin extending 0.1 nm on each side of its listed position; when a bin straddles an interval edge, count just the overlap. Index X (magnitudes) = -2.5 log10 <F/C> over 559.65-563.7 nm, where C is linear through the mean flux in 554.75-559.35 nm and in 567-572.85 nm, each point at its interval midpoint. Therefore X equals 0.11 mag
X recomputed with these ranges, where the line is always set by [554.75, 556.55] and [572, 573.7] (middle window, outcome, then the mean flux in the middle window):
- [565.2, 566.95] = 0.07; 14.3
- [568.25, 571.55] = 0.03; 15.2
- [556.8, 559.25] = 0.04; 13.9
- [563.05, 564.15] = 0.13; 13.2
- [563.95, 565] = 0.09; 13.8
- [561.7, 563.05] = 0.14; 13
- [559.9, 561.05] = 0.14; 12.9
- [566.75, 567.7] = 0.10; 13.9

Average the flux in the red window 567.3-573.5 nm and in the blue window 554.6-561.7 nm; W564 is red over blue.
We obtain 1.12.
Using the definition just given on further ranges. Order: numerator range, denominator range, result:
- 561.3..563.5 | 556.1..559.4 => 0.94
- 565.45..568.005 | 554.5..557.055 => 1.01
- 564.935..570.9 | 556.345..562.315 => 1.10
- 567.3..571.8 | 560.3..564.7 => 1.14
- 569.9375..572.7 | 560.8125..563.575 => 1.17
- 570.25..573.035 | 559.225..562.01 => 1.20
